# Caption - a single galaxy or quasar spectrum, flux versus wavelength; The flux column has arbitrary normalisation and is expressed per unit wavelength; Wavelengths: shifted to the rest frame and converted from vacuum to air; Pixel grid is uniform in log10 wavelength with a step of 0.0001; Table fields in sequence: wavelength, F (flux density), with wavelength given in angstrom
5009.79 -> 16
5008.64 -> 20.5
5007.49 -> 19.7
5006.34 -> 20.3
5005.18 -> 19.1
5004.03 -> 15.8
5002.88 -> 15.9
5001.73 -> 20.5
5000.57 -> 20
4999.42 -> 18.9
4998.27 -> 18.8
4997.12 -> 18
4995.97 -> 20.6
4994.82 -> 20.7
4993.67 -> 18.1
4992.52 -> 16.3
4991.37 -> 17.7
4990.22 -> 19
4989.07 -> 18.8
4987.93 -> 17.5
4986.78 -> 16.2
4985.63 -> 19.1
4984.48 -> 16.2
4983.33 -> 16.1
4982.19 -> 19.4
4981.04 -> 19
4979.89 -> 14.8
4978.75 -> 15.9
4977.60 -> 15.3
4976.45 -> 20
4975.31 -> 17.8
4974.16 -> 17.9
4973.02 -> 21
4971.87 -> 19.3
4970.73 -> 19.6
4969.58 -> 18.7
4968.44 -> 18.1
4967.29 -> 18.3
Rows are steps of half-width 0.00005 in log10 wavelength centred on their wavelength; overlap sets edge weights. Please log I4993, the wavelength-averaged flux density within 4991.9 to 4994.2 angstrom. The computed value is 17.2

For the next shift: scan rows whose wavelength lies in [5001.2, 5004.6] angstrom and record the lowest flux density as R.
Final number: 15.8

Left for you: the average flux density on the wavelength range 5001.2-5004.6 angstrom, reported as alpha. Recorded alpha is 17.4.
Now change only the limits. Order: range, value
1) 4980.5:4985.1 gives 17.7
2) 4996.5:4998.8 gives 18.4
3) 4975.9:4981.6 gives 17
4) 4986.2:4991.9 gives 17.9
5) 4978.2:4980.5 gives 15.4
